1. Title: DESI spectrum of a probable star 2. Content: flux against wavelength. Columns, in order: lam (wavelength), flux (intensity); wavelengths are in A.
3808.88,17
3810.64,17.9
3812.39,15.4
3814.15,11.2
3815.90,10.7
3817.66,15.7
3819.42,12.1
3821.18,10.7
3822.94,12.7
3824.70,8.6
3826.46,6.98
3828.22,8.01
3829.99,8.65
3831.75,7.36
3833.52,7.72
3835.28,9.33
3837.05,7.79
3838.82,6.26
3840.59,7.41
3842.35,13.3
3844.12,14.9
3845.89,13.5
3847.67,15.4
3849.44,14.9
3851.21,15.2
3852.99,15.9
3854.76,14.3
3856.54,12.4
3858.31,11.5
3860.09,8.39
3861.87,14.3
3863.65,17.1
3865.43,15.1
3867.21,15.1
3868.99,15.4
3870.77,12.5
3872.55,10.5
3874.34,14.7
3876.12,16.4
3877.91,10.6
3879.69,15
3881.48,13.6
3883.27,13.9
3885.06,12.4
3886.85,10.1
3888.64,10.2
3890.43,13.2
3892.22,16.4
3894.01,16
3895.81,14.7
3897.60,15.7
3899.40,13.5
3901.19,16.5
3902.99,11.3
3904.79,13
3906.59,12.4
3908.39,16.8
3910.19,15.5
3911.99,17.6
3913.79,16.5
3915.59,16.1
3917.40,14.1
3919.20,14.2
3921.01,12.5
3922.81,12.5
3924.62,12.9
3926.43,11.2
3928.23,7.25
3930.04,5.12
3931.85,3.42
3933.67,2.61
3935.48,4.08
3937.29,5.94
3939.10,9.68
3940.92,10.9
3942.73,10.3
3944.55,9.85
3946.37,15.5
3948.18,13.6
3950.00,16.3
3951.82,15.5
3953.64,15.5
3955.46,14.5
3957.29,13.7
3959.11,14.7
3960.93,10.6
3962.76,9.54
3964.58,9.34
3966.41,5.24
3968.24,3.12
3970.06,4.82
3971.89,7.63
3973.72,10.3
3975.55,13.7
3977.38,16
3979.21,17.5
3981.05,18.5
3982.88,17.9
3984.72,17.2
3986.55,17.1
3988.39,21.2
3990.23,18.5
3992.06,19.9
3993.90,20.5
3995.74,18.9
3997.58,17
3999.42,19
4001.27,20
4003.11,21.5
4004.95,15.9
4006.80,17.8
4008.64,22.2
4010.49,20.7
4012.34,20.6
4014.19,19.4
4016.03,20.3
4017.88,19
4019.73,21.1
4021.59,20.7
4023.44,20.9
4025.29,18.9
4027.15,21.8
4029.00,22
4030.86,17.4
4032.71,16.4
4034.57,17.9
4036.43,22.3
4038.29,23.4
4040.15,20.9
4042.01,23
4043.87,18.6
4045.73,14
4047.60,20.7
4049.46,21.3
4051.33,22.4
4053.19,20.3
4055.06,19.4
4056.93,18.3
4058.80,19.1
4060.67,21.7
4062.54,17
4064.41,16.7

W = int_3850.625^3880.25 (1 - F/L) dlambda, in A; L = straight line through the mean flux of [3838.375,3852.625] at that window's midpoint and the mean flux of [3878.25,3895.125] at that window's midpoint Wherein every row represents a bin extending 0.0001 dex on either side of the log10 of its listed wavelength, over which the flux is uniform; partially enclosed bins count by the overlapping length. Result -1.4 A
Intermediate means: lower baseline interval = 12.9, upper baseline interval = 13.3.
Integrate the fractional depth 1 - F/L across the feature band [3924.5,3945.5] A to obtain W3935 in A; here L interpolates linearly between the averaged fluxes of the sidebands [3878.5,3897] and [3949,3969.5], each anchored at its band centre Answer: 7.9 A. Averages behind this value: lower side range 13.5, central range 7.59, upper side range 11.5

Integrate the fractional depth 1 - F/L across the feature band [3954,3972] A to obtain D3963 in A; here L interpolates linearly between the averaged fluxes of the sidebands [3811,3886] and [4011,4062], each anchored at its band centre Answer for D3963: 7.8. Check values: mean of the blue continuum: 12.3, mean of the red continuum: 20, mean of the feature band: 9.58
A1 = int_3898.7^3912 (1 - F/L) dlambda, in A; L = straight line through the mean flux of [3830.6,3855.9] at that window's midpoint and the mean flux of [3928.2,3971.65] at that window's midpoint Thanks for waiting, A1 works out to -5.0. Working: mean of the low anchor 11.6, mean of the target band 14.4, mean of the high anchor 9.65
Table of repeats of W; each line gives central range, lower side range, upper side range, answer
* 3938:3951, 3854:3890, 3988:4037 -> 3.4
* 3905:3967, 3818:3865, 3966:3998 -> 9.1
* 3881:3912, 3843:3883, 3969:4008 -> 1.5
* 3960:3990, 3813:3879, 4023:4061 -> 8.2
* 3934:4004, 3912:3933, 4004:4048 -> 8.0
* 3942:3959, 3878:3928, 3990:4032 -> 2.6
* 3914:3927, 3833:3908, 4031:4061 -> 1.2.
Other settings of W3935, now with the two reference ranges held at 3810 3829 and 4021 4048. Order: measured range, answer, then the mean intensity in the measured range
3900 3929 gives 2.9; 13.8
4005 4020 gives -0.6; 19.9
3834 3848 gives 2.1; 10.7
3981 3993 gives -0.3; 18.6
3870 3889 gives 1.7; 12.8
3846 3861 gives -0.5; 13.5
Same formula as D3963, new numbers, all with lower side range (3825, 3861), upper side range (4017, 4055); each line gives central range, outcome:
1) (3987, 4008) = -0.9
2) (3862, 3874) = -2.2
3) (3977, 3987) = 0.1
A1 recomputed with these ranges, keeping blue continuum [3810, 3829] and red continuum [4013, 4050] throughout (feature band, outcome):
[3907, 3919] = -0.4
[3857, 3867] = 0.0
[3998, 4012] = -0.4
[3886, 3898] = 0.7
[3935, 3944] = 4.4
